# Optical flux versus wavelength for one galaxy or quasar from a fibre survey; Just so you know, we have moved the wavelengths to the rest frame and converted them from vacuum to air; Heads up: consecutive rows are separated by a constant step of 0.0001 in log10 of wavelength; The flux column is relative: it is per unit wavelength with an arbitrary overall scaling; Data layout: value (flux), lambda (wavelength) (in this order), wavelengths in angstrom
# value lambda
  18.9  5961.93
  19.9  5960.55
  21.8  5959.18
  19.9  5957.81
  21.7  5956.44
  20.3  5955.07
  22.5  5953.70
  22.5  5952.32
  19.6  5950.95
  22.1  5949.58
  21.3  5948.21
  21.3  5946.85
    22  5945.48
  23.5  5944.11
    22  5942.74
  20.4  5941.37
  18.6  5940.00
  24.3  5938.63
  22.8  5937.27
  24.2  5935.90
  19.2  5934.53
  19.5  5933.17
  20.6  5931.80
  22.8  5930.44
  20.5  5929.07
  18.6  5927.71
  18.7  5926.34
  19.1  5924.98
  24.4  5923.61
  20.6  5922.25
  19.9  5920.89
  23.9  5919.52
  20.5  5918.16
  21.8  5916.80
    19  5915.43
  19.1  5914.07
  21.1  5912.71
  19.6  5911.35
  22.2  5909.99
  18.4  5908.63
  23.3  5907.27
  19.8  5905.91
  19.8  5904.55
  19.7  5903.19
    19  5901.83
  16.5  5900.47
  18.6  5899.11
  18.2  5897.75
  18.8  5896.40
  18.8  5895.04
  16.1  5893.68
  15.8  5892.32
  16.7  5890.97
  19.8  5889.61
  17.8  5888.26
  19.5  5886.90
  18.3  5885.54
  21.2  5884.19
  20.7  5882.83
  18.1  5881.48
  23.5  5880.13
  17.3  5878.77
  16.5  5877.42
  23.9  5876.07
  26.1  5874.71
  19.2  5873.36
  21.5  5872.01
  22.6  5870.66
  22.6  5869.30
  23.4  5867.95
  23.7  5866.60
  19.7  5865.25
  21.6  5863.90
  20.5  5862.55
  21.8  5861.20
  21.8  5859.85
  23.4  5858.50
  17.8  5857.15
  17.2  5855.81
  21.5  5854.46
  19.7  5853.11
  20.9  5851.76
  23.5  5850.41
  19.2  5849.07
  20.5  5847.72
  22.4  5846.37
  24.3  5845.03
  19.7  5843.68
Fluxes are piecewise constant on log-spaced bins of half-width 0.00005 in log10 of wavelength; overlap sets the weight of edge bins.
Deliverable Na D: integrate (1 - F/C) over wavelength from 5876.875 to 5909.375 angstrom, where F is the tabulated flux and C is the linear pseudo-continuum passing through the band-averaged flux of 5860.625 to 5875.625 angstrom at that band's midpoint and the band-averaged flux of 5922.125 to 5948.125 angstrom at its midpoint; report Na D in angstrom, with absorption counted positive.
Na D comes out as 4.34 angstrom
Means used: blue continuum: 22.1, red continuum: 21.2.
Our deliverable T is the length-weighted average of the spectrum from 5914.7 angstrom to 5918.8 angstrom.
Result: 20.4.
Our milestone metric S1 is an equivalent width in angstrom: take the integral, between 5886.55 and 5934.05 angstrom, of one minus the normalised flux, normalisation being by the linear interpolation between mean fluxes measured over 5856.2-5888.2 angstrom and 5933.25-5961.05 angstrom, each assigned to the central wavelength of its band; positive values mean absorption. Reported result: 3.5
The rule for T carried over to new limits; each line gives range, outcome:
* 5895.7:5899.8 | 18.5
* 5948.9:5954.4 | 21.6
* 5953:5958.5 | 21.1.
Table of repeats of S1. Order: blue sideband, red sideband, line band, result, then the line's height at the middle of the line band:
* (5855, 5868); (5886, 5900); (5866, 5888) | -1.7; 19.5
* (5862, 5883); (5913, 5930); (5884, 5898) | 1.9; 21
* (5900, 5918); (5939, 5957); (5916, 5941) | -0.5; 20.7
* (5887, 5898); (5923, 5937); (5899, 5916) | -0.6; 19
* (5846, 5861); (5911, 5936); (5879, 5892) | 0.8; 20.7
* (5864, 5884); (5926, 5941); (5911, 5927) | 0.3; 21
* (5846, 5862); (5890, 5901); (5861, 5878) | -2.0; 19.6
